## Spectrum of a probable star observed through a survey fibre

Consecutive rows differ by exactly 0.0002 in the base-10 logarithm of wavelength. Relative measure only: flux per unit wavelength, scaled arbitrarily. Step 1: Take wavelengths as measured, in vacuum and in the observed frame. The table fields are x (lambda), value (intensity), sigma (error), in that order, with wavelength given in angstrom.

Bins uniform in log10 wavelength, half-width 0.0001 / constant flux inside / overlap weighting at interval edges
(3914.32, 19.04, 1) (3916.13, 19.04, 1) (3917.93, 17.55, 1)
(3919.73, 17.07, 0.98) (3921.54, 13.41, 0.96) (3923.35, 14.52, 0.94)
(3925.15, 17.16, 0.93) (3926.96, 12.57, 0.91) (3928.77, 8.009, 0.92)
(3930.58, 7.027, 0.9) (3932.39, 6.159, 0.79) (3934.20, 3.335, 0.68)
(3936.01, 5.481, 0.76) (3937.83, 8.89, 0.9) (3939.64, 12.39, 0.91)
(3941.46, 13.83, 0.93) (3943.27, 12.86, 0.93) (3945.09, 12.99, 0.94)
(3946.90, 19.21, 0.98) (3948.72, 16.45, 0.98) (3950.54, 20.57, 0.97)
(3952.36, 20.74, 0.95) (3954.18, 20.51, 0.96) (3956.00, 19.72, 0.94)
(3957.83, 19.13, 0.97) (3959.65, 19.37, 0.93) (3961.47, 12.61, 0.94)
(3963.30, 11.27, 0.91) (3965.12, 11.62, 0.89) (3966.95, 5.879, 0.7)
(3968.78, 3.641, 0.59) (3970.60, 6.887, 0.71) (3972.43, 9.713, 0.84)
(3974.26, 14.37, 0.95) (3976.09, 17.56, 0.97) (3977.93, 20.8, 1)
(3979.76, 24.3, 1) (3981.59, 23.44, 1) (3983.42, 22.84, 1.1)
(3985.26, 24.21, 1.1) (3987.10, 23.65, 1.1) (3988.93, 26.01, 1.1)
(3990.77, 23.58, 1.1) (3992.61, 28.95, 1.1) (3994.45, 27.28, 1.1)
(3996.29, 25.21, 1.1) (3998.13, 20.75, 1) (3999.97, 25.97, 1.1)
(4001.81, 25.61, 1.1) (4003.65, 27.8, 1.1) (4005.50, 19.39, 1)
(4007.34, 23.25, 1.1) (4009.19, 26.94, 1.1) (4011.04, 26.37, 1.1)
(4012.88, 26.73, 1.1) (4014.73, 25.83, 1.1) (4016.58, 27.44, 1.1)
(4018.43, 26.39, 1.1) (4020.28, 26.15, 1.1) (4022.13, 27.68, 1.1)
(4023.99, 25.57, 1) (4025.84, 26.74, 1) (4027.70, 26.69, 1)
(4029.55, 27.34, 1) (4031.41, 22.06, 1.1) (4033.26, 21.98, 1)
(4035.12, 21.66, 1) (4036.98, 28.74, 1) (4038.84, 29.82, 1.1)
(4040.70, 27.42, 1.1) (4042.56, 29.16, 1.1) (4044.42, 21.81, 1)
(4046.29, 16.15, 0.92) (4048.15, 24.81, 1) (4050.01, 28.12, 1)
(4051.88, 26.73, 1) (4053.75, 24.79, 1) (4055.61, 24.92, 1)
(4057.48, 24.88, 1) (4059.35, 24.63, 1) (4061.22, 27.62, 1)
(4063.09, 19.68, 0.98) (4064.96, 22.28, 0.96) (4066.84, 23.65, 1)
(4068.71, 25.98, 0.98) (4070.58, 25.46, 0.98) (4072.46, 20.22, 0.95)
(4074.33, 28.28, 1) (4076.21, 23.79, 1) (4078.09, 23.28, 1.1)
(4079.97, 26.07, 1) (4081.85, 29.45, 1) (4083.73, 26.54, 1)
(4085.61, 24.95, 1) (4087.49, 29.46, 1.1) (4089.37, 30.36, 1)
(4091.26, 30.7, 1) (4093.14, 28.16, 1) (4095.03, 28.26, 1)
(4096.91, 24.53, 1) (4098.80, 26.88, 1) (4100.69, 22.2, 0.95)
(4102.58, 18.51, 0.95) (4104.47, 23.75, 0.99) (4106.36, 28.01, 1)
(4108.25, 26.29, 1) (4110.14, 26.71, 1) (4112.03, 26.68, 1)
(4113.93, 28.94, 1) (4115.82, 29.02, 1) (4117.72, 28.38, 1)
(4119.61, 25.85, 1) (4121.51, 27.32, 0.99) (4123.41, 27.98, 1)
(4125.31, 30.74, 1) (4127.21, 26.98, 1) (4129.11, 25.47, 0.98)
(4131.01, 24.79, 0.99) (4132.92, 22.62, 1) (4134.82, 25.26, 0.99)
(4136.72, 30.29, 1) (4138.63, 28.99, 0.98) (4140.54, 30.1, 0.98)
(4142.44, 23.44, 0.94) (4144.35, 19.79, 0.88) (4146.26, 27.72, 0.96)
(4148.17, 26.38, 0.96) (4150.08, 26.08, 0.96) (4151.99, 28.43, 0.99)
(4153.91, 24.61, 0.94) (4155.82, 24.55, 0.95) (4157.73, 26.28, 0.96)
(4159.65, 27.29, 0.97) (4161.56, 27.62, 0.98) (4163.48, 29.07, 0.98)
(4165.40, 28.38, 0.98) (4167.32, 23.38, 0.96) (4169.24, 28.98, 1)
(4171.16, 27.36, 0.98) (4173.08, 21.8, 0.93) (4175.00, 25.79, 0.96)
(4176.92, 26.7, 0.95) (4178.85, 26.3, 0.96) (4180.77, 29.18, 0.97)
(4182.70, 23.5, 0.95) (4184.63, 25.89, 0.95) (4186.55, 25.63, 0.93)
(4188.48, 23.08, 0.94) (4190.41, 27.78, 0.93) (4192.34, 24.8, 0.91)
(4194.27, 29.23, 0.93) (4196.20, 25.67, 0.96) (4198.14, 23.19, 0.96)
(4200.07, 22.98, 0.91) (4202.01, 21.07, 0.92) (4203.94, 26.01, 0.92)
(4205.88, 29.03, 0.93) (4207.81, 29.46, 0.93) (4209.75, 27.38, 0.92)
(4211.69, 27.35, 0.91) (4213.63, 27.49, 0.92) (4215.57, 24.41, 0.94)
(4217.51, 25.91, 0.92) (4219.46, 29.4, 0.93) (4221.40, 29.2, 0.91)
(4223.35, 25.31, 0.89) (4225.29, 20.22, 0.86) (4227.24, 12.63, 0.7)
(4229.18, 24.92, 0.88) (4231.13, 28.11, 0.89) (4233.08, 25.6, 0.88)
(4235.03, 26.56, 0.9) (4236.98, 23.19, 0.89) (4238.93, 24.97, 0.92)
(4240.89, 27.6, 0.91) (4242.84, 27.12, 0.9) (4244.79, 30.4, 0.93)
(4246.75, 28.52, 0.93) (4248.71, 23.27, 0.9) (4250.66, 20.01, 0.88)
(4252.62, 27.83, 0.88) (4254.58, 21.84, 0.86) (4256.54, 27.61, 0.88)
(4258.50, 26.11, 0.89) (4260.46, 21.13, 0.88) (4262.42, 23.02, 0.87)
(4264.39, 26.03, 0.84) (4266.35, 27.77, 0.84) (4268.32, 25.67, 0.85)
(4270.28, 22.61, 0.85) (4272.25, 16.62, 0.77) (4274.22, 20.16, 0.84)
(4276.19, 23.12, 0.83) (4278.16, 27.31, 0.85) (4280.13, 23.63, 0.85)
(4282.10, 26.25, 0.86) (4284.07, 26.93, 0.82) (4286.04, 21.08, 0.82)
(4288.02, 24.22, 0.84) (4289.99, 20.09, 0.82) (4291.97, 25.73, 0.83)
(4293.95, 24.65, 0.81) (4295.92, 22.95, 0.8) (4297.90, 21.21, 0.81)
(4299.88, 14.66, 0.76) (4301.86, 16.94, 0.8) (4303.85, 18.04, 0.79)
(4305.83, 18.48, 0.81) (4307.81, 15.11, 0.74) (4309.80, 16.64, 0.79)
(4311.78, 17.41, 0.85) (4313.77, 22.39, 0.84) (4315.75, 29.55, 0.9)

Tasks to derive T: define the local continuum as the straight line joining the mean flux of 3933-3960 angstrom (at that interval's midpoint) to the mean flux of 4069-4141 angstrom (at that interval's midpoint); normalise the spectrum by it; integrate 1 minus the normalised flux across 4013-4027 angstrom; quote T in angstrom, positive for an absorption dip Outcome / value -4.3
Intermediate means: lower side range 14.9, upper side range 26.6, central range 26.5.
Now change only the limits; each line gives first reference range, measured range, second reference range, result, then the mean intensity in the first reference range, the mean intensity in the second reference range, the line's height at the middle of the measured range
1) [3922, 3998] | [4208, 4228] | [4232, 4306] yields -2.5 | 16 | 23.7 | 22.4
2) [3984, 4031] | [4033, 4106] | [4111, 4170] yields 2.3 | 25.6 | 26.8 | 26.2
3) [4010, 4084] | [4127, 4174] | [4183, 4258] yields -1.4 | 25.3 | 25.5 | 25.4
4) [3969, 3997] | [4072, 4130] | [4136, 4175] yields -4.6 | 20.8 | 26.5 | 24.7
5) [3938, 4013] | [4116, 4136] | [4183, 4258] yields -3.1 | 19.2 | 25.5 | 23.1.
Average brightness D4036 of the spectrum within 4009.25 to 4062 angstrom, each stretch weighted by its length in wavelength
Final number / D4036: 25.7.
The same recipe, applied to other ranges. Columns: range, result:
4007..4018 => 26.3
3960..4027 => 21.5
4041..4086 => 24.8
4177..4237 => 25.6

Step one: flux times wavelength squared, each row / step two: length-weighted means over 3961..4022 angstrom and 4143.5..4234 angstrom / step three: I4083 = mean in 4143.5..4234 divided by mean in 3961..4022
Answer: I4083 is 1.34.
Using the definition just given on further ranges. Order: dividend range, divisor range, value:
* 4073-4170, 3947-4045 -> 1.28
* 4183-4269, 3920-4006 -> 1.72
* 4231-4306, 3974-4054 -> 1.08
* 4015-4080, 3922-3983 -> 1.90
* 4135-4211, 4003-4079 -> 1.12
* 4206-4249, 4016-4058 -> 1.12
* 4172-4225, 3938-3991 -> 1.74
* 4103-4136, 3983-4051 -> 1.11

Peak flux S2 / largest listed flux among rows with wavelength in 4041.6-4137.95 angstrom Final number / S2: 30.74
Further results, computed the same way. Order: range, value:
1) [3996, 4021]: 27.8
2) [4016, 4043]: 29.82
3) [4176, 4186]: 29.18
